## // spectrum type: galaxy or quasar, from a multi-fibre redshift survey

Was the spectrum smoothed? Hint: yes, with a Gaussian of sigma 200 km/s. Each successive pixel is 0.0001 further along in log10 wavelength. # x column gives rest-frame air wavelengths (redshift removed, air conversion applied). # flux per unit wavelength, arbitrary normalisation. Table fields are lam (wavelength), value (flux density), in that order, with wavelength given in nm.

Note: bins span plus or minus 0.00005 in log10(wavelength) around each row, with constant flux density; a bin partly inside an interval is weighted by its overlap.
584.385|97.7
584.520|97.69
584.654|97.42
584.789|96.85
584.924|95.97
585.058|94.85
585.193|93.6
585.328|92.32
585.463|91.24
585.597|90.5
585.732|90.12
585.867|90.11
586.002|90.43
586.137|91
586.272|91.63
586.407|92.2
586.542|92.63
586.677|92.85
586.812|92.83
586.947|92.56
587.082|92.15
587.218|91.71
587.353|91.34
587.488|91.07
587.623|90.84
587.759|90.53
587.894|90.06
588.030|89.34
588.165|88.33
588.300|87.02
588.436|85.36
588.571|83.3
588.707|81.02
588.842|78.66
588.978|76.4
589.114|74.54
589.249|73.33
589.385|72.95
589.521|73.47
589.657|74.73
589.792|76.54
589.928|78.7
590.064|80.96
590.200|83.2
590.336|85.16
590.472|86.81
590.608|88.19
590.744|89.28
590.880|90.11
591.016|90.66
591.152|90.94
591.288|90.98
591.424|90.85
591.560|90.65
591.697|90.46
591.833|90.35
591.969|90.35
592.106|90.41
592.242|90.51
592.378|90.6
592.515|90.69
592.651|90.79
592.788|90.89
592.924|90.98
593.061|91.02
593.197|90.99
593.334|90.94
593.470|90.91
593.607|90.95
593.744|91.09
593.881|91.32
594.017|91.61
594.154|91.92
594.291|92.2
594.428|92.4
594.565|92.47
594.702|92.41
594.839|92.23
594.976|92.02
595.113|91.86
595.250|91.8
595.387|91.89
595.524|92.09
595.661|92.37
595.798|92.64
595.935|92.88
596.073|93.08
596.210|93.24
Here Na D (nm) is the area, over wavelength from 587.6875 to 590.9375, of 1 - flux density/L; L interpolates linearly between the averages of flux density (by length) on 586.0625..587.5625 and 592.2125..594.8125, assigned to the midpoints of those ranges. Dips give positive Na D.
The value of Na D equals 0.33 nm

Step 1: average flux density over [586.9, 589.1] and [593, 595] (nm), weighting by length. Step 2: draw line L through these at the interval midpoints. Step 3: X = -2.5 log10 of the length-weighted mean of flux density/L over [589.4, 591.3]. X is 0.06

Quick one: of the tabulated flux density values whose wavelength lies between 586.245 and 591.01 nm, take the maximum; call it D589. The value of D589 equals 92.85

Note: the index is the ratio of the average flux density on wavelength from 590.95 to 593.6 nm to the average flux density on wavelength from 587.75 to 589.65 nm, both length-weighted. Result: 1.12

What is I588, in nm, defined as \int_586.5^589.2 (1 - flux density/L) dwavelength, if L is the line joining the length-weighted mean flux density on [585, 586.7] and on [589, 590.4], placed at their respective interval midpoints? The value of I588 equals -0.10 nm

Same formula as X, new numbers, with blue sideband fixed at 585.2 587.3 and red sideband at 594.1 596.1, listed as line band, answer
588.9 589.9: 0.22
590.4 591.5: 0.03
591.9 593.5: 0.02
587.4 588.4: 0.03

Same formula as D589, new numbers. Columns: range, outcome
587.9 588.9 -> 89.34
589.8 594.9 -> 92.47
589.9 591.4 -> 90.98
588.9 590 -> 78.7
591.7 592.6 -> 90.69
